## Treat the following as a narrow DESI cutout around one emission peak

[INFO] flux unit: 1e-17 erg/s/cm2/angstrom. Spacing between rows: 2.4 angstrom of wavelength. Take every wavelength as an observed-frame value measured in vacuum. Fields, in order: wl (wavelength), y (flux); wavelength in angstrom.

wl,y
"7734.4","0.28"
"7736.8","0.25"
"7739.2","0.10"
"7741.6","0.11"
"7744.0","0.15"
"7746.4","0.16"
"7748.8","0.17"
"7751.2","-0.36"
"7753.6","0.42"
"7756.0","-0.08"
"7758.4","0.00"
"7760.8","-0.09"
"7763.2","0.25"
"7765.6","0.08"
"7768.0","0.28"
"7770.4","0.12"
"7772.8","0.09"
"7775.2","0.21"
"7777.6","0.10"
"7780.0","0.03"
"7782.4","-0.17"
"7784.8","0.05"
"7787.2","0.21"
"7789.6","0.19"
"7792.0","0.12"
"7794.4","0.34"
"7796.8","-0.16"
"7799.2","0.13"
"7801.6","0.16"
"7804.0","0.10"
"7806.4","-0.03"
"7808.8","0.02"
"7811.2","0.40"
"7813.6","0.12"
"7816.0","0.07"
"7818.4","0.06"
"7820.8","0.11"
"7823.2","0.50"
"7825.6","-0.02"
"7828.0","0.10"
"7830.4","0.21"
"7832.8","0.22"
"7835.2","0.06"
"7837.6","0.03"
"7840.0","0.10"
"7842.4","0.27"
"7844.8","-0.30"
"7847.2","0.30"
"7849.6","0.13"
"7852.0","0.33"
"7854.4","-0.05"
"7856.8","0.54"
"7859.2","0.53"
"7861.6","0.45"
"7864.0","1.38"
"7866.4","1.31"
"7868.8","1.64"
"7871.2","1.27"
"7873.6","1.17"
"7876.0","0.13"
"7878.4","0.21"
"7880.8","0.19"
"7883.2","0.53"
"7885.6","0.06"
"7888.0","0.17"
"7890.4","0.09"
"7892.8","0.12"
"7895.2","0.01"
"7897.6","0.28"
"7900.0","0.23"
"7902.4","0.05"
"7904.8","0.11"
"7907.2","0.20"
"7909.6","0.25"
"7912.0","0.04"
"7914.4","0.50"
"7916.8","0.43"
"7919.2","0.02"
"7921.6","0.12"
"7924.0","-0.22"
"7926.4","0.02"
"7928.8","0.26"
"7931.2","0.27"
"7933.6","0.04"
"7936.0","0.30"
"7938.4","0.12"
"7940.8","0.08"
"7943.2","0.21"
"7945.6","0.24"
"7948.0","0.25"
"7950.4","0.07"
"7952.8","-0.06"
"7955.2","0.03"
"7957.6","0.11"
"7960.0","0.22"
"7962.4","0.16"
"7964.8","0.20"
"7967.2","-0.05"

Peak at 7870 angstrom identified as [O II]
